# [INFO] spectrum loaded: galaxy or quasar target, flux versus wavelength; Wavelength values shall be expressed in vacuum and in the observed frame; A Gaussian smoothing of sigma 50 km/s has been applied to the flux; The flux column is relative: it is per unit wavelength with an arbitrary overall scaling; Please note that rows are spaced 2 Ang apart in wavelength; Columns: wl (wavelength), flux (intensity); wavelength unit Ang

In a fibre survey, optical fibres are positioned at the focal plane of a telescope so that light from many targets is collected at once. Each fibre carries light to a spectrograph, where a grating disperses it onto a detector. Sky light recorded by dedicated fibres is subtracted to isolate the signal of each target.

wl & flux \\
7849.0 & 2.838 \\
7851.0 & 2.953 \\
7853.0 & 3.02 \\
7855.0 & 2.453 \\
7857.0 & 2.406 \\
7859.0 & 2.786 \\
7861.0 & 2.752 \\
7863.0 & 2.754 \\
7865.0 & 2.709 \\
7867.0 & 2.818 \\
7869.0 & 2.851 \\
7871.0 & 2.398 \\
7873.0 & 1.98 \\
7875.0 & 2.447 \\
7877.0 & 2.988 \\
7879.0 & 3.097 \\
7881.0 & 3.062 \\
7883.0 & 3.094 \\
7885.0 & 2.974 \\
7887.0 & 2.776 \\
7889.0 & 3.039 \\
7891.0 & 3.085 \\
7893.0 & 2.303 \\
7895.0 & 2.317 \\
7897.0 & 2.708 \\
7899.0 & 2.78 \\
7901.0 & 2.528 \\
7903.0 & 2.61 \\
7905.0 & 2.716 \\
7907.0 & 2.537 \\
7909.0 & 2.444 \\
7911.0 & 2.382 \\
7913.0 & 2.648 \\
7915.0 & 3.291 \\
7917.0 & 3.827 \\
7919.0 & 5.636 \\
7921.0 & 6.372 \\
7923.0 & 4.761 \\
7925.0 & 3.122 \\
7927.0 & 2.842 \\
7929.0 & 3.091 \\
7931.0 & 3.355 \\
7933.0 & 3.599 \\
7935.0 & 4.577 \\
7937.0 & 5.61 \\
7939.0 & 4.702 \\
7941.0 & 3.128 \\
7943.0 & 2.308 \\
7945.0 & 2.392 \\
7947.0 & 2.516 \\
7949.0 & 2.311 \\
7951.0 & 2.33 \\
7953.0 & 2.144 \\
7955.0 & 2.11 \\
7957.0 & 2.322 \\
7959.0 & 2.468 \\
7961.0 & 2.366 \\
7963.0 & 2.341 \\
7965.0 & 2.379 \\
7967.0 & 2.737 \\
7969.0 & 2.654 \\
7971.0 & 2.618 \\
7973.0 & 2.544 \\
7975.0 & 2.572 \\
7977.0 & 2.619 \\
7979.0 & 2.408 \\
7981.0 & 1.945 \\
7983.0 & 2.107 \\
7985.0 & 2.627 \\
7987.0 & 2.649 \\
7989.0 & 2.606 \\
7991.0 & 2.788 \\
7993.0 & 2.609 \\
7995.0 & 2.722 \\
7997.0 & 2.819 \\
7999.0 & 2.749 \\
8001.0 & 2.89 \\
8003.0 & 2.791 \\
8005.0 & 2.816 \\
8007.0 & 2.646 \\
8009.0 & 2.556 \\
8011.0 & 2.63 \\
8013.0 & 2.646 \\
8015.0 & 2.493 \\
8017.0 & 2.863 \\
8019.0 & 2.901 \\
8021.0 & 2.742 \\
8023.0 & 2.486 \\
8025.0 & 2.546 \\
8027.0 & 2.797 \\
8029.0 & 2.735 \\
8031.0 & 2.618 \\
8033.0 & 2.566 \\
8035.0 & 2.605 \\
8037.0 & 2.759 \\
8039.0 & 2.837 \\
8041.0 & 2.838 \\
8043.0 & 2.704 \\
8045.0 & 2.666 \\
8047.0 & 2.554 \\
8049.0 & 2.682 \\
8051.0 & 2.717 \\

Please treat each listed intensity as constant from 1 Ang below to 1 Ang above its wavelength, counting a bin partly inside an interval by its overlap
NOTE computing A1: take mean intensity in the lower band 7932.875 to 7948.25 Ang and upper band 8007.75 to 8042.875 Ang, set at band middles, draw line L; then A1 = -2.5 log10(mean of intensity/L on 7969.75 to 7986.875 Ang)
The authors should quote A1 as 0.29 mag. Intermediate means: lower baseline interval 3.58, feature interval 2.44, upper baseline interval 2.68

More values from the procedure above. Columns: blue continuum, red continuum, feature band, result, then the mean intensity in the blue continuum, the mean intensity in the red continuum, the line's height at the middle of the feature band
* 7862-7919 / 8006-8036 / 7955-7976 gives 0.10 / 2.81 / 2.66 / 2.72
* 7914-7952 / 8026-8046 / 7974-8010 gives 0.19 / 3.67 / 2.71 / 3.12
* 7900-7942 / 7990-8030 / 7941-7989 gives 0.28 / 3.61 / 2.71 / 3.16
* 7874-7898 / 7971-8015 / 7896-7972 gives -0.13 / 2.82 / 2.6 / 2.73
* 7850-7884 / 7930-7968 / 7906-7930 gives -0.24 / 2.74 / 2.93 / 2.86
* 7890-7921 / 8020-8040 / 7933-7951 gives -0.16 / 3.03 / 2.67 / 2.93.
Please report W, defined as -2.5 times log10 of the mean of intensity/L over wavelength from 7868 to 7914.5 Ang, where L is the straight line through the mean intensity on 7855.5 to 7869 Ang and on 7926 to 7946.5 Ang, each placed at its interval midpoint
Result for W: 0.13 mag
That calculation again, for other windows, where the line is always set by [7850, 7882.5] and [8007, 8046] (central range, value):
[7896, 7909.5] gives 0.04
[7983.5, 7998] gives 0.01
